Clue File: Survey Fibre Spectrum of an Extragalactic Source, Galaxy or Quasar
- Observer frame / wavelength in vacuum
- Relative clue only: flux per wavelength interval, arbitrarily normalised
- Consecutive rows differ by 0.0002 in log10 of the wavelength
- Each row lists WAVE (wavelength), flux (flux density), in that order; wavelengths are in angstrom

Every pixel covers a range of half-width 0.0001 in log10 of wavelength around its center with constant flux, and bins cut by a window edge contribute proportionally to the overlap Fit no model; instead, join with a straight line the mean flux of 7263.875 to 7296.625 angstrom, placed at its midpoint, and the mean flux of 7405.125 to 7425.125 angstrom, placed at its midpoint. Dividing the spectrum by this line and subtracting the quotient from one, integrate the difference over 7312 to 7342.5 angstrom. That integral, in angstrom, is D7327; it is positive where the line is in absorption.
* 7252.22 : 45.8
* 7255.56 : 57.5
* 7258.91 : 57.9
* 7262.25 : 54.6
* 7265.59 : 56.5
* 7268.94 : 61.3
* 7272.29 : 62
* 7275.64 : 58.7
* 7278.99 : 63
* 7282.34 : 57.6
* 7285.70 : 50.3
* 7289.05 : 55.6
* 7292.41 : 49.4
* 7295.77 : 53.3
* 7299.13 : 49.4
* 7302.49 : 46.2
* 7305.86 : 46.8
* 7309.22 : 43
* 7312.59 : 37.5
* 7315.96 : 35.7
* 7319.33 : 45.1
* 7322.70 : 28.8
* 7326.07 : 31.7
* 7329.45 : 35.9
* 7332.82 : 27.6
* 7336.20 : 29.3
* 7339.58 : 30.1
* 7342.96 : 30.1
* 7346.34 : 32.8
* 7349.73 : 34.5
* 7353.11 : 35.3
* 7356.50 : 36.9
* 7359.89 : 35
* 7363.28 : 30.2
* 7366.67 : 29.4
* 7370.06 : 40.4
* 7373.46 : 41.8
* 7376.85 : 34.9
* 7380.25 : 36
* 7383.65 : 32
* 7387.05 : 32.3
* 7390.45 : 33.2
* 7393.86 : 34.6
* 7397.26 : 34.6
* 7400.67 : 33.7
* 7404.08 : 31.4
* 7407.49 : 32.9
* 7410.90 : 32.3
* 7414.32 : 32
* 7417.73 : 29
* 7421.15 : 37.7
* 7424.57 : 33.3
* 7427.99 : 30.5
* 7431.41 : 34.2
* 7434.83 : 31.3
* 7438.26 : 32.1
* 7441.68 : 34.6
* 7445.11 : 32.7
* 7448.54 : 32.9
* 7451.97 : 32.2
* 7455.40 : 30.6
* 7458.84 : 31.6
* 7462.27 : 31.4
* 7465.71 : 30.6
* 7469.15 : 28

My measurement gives 9.6 angstrom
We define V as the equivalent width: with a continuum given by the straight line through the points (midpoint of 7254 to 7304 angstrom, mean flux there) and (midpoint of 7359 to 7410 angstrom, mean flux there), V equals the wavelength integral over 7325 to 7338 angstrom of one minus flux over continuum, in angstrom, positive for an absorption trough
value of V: 4.0 angstrom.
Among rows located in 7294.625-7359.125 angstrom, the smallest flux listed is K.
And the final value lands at 27.6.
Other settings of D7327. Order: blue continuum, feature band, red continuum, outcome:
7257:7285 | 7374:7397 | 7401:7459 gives 3.2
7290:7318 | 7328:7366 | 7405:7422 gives 7.4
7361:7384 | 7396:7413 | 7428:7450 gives 0.5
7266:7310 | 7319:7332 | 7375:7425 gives 3.6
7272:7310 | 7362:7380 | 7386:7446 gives 2.0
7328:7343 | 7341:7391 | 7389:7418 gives -4.3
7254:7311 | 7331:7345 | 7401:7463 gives 5.1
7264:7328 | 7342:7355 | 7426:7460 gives 2.9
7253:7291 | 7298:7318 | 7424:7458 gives 3.5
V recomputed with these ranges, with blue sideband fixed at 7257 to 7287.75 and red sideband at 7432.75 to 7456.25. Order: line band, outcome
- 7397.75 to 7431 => 3.8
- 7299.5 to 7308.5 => 1.1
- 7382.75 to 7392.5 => 2.0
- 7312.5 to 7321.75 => 2.2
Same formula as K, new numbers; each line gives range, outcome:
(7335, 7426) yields 29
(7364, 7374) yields 29.4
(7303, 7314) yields 37.5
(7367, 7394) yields 32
